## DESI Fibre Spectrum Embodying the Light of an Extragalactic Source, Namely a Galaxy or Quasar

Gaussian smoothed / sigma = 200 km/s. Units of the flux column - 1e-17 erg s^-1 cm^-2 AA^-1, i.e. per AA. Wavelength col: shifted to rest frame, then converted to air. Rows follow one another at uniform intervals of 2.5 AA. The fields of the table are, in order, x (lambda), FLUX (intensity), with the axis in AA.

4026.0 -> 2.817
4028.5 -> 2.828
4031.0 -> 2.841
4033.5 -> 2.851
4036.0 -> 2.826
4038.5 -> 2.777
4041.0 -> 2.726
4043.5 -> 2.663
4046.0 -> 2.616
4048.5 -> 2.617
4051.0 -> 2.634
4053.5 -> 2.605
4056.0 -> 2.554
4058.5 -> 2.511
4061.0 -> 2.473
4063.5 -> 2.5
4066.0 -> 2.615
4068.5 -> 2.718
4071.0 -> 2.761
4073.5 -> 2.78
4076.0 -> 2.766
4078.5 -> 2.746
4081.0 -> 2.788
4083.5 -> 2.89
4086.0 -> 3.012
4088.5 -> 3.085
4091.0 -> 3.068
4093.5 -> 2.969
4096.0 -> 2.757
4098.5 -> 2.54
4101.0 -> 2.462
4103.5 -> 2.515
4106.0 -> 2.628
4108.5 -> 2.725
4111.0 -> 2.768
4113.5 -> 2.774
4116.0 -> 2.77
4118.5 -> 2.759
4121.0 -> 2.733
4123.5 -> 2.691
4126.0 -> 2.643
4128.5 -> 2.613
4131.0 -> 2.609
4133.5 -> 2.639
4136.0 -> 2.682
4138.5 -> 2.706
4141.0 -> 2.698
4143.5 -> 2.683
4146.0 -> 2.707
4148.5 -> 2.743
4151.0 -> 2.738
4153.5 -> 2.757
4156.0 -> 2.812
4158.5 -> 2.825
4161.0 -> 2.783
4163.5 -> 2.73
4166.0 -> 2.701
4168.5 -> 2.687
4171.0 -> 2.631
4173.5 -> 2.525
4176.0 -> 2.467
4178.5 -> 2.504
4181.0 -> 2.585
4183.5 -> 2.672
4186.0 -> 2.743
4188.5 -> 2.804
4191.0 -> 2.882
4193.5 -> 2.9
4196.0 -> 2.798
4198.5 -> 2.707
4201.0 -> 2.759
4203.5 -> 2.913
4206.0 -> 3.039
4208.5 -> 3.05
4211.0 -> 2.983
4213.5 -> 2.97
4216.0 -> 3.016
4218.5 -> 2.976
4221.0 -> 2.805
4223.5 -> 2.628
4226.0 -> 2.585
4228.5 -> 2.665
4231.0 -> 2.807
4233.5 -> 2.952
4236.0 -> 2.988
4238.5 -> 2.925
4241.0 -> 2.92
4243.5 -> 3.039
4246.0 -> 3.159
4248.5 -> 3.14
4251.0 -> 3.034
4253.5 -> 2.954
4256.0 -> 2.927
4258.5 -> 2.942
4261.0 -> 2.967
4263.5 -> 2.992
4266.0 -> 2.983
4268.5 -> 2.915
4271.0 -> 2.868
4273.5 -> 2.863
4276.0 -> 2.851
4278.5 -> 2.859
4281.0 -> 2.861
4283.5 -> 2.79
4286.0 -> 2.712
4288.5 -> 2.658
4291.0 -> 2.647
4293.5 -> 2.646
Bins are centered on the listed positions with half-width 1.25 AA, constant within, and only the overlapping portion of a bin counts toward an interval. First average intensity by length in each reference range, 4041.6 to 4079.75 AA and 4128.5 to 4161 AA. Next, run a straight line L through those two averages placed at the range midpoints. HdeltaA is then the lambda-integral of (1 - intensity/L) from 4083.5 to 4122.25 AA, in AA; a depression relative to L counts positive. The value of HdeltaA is -1.4 AA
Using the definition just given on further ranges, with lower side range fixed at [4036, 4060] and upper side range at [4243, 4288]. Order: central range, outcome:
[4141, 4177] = 1.13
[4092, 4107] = 0.32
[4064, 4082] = -0.36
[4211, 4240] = 0.24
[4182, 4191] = 0.22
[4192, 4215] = -0.44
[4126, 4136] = 0.44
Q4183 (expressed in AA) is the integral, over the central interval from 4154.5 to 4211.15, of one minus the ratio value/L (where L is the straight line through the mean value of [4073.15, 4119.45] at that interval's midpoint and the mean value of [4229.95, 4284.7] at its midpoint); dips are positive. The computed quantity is 2.2 AA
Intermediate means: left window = 2.78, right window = 2.94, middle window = 2.76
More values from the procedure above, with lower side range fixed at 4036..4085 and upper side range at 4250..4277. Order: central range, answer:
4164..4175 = 0.69 AA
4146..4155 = 0.16 AA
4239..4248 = -0.40 AA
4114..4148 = 0.93 AA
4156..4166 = 0.11 AA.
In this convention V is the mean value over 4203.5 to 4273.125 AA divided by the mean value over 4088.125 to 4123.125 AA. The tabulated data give 1.1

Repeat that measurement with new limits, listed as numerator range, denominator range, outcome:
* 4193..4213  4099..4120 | 1.08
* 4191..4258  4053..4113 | 1.07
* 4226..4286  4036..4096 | 1.07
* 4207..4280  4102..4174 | 1.08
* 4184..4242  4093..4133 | 1.07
